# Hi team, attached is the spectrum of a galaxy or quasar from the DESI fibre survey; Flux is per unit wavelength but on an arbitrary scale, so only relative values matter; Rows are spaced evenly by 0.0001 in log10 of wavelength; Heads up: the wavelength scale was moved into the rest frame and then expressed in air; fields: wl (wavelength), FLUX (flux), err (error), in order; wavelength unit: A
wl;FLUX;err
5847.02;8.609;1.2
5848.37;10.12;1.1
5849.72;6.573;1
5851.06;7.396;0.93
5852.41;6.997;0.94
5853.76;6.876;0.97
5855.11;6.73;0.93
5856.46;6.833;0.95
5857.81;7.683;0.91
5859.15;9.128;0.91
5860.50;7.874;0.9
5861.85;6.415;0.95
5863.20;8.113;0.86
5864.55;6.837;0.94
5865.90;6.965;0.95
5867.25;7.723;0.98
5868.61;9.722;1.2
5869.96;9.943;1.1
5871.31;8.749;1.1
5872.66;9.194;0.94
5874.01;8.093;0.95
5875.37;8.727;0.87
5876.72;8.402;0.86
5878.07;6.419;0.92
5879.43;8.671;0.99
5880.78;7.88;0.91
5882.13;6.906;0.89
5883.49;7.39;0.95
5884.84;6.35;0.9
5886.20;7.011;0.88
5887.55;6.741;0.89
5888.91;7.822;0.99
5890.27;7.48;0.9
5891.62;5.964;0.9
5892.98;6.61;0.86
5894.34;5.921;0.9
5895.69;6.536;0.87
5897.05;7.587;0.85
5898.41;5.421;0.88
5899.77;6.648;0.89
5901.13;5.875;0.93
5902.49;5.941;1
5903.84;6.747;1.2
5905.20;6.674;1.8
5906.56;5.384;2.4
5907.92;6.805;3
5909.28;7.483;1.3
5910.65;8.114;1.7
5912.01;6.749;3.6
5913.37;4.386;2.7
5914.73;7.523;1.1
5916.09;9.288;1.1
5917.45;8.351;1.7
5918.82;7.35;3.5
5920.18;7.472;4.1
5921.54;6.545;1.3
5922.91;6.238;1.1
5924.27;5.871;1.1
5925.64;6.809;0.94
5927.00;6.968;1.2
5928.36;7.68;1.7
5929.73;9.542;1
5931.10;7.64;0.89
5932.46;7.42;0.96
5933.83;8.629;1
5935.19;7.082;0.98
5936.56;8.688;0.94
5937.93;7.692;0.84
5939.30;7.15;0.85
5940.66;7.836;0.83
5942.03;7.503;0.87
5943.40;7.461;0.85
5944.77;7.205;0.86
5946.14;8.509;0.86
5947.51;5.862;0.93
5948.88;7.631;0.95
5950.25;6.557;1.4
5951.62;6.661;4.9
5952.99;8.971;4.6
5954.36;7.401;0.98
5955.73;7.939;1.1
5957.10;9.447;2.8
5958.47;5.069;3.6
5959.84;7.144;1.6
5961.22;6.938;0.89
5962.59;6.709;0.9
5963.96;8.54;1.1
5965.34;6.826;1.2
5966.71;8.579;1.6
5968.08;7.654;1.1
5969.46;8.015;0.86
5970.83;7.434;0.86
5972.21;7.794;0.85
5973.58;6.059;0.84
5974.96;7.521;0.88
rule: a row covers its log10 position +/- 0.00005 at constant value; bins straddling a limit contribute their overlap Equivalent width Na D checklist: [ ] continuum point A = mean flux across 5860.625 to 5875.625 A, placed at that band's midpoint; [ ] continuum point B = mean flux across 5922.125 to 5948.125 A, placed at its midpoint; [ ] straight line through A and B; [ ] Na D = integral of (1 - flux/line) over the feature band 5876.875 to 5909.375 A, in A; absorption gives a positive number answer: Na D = 4.72 A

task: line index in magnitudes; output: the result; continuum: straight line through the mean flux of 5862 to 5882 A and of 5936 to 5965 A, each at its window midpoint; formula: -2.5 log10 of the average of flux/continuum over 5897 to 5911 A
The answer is 0.20 mag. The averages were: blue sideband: 8.16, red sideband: 7.46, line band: 6.53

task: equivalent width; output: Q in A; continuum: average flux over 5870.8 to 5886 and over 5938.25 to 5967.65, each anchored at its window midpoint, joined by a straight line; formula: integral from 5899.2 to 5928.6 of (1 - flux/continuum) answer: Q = 3.1 A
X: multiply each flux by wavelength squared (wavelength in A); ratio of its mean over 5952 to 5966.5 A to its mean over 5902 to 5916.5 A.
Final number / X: 1.12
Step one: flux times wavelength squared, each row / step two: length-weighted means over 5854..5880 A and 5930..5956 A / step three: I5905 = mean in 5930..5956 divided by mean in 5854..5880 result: 0.98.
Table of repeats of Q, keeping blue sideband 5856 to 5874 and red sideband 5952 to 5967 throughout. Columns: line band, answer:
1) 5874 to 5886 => 0.63 A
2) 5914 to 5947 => 0.58 A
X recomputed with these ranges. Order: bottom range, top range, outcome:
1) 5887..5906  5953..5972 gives 1.18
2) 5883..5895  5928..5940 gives 1.19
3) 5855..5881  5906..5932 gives 0.91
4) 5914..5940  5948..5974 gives 0.99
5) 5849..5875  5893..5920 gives 0.88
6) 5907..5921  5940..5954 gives 1.03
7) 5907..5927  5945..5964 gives 1.06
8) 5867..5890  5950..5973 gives 0.97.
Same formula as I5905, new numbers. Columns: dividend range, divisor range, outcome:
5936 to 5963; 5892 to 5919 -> 1.12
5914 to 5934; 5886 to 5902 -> 1.15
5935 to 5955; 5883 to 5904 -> 1.15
